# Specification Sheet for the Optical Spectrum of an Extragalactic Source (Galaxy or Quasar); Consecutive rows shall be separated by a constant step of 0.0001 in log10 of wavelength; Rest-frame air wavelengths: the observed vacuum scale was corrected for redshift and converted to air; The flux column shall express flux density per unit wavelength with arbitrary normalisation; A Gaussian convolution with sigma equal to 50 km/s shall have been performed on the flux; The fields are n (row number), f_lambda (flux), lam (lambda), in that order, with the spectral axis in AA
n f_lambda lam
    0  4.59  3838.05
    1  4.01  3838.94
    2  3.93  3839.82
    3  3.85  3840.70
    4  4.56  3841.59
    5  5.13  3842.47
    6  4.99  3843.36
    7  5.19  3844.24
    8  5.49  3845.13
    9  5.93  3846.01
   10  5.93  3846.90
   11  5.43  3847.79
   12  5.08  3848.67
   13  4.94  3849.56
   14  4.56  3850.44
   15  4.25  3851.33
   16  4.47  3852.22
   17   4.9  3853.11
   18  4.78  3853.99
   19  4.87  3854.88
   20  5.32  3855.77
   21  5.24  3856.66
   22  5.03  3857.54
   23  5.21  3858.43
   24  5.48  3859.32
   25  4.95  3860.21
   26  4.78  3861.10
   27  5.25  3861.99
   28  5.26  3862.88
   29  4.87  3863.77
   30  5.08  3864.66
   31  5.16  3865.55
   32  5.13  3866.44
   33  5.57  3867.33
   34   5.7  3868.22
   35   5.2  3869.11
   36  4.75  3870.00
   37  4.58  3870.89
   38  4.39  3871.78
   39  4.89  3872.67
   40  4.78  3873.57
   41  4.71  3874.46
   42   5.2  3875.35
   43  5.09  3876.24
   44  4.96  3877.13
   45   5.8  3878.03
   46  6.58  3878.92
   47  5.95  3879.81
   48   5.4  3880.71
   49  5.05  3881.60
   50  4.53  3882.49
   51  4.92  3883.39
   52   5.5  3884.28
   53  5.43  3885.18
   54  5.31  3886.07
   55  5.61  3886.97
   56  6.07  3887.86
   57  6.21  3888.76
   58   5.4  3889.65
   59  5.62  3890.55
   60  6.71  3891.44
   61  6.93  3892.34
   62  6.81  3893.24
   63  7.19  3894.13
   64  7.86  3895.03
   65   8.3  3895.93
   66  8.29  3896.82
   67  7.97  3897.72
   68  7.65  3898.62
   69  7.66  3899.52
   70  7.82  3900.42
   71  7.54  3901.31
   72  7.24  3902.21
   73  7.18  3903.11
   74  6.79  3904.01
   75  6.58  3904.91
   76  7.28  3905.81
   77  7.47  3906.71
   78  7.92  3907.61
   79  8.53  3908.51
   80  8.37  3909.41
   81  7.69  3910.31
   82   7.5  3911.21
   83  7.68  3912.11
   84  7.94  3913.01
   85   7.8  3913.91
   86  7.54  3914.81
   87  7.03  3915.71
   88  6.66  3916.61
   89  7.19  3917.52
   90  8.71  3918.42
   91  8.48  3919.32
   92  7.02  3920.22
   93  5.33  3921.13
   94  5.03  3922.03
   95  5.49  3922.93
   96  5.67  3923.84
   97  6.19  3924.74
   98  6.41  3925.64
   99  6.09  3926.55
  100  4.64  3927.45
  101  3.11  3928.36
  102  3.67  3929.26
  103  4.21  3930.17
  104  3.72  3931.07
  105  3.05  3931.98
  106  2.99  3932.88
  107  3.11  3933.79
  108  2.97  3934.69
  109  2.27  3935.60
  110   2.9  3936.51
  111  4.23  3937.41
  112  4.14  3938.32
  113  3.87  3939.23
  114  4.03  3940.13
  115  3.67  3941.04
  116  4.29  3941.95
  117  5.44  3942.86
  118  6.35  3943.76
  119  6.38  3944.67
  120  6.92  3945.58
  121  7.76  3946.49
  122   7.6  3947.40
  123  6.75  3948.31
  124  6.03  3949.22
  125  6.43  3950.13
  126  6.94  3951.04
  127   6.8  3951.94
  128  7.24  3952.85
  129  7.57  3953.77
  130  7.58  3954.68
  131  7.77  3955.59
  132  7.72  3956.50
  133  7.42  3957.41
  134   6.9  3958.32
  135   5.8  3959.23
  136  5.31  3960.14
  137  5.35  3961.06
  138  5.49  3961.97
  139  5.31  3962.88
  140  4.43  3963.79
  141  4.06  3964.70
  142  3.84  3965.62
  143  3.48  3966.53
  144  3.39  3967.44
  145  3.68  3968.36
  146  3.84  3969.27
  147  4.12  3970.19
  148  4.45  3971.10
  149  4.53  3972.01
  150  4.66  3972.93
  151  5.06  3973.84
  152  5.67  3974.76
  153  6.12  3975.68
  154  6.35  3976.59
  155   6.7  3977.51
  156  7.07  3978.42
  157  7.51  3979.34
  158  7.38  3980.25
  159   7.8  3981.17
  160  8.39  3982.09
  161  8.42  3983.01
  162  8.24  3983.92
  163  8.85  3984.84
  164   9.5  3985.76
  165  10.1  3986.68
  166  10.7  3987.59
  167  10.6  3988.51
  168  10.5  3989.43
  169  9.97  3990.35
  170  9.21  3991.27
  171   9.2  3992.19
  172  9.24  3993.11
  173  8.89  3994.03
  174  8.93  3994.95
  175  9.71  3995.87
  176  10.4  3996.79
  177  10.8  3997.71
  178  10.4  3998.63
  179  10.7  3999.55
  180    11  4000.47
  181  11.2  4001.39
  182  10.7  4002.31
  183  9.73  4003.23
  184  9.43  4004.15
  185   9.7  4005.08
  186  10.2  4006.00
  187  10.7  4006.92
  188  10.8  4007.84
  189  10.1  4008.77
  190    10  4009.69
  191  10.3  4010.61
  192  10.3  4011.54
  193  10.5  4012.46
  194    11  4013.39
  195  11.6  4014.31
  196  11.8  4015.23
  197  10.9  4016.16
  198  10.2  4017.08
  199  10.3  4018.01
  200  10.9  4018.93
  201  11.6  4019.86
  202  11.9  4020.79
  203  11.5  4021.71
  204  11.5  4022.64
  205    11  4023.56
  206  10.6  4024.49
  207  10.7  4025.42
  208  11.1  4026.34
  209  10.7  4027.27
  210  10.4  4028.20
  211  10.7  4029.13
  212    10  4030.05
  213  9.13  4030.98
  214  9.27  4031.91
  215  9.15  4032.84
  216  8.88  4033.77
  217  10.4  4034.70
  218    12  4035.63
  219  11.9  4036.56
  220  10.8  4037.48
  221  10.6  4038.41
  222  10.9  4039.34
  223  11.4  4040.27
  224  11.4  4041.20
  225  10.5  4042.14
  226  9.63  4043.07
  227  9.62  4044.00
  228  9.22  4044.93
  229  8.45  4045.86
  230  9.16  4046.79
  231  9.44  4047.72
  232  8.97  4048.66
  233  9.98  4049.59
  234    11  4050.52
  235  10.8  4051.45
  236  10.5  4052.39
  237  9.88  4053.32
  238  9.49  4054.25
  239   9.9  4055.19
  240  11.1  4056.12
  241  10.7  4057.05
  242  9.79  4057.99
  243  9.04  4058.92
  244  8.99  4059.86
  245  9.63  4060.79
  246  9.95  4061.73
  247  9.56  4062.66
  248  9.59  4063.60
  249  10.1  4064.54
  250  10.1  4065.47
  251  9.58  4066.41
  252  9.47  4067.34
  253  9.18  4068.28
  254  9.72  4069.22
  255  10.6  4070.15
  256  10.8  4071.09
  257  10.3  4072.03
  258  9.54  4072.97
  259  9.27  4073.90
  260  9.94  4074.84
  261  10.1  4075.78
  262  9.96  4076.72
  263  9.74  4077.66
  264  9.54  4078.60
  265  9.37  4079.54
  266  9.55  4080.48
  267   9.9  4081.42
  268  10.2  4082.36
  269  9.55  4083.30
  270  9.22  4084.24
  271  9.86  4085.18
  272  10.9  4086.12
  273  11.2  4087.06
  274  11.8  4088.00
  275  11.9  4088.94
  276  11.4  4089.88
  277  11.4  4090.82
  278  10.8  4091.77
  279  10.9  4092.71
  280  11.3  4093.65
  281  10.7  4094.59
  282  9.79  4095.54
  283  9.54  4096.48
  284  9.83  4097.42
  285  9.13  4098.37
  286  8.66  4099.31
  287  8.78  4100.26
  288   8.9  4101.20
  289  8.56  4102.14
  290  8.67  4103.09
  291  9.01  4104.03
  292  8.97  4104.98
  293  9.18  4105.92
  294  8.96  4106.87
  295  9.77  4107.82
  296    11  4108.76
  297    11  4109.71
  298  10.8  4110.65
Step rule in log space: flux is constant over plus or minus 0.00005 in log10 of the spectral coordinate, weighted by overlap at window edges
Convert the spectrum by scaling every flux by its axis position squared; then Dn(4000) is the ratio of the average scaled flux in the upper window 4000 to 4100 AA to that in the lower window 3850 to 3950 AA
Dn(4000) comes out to 1.91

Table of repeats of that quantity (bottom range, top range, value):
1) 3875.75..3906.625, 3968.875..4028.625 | 1.53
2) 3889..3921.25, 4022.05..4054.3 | 1.49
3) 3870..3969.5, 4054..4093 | 1.84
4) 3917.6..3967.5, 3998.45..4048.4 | 2.01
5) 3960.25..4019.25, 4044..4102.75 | 1.24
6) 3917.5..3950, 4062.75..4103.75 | 2.09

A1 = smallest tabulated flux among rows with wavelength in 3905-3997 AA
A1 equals 2.27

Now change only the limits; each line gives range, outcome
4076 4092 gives 9.22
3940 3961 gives 3.67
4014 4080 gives 8.45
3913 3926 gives 5.03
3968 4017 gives 3.68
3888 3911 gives 5.4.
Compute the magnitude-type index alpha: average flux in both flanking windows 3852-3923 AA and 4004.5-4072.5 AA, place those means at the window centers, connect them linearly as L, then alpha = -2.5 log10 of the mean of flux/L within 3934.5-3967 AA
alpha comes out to 0.38 mag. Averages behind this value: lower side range 6.19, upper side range 10.3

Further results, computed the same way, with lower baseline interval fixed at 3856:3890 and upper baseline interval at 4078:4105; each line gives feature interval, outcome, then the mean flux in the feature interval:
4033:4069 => -0.11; 10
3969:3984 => 0.20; 6.24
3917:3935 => 0.22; 5.17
